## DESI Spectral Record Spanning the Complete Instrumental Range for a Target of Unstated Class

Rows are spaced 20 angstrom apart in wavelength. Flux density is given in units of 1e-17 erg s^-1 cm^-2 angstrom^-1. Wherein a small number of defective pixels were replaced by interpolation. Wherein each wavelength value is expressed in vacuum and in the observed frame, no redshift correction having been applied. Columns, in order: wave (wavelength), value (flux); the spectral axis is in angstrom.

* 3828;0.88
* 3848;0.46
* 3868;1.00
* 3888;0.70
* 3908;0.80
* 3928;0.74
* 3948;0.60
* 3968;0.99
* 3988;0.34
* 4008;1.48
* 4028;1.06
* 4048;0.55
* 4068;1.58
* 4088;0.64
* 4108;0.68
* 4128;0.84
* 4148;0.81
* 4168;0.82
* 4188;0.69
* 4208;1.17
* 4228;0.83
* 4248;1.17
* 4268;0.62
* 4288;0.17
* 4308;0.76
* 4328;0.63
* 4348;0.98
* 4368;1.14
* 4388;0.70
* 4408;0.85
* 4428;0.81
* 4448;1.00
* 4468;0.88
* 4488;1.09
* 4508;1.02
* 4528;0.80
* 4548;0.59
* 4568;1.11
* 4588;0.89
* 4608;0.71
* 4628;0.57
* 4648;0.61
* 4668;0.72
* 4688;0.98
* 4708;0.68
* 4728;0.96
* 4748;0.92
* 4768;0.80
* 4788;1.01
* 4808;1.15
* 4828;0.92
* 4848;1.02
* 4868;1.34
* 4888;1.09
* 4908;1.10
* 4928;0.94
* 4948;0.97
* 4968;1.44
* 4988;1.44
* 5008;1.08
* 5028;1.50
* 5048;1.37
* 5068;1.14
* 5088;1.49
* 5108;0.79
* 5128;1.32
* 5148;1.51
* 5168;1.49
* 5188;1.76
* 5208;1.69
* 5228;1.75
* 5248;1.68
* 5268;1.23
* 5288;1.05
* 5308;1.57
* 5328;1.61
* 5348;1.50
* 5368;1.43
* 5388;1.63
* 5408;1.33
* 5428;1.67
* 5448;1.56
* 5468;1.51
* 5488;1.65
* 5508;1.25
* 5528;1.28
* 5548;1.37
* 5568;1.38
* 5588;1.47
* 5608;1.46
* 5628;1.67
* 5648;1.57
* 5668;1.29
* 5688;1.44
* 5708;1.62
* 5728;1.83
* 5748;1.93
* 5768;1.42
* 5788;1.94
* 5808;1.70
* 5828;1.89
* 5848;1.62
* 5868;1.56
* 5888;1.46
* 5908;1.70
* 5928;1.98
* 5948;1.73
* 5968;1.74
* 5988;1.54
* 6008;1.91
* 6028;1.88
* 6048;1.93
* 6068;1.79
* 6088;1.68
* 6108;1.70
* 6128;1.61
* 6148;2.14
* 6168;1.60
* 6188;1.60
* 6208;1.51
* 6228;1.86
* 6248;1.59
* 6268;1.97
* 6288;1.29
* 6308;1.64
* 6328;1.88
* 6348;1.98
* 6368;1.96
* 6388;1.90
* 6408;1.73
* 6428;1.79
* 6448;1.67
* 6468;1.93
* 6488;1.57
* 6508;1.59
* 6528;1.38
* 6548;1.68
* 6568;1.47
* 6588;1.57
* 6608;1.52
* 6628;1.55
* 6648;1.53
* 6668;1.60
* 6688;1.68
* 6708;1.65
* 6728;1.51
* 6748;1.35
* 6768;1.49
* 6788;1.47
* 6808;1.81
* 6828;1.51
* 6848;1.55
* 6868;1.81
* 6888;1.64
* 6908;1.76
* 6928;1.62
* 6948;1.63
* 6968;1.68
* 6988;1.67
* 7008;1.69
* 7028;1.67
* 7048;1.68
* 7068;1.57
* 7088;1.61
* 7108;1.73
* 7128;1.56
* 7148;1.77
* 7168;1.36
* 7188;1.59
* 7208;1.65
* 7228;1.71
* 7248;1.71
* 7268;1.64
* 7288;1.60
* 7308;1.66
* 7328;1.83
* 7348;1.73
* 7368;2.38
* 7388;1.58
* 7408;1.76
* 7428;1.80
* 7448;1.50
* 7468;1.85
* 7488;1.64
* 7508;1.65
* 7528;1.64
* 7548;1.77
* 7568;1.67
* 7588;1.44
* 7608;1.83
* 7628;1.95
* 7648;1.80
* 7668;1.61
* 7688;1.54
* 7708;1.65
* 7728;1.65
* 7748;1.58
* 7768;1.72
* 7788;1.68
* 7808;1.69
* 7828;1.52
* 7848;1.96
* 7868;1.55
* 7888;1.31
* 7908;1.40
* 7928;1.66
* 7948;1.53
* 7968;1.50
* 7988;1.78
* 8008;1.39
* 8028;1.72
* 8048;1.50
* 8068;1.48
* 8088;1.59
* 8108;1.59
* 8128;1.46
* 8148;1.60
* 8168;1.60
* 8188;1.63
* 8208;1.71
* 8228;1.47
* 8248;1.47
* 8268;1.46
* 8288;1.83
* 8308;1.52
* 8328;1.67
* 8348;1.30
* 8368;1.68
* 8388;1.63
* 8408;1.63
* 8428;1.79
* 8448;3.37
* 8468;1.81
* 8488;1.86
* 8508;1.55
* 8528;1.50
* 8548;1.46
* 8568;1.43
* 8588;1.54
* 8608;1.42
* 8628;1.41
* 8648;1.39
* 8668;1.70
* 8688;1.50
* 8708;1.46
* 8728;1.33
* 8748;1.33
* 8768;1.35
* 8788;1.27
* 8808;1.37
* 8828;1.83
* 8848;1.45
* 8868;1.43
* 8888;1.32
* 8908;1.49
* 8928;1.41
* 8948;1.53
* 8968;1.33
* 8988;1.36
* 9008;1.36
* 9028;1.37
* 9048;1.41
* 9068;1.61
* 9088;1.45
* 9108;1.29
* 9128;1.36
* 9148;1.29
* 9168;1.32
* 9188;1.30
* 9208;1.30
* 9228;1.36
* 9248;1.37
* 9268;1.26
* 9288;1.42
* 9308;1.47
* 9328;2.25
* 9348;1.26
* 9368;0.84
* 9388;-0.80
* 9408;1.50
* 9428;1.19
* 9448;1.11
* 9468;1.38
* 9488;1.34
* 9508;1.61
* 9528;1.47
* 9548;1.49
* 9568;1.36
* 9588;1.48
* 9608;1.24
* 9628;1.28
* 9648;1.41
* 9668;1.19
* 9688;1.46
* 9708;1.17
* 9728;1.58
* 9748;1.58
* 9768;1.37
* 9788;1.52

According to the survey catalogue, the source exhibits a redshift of 0.29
